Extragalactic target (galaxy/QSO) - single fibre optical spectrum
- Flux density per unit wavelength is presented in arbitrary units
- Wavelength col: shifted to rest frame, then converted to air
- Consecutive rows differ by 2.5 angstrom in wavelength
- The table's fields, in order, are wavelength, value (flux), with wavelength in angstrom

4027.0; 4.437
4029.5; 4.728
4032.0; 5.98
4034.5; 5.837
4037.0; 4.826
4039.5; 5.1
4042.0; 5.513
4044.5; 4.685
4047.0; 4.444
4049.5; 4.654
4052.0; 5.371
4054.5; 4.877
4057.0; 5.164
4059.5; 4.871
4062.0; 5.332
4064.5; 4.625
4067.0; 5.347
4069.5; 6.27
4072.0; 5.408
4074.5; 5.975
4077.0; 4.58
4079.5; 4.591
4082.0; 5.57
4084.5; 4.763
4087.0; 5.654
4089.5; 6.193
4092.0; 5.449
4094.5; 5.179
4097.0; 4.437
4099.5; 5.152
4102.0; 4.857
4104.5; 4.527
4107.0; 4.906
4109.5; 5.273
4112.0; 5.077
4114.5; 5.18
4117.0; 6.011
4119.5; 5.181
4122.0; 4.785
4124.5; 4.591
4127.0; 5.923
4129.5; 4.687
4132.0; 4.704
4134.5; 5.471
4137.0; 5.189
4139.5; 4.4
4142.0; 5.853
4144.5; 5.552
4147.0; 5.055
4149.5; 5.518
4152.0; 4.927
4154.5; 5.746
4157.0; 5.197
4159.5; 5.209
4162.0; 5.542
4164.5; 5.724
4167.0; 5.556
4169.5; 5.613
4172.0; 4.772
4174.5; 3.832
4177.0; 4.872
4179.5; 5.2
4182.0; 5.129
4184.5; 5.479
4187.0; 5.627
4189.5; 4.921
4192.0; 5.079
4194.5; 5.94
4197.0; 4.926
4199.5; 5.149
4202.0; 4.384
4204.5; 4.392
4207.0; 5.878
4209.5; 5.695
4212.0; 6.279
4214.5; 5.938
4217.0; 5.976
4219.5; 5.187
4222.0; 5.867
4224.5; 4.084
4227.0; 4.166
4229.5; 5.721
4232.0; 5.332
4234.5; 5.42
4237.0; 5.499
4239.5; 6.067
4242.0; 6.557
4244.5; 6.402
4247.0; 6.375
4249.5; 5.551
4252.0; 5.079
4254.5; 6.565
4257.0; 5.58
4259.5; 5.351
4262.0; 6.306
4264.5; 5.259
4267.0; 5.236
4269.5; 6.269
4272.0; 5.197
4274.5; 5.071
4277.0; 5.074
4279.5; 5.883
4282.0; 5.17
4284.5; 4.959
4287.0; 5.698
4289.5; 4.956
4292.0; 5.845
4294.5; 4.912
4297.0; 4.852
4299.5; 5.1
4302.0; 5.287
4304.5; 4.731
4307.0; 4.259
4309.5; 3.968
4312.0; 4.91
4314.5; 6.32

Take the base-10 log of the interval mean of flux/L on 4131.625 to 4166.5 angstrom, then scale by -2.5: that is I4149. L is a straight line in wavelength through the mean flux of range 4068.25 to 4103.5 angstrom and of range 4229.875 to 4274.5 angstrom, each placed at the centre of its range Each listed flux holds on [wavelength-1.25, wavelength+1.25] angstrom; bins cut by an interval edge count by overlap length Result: 0.03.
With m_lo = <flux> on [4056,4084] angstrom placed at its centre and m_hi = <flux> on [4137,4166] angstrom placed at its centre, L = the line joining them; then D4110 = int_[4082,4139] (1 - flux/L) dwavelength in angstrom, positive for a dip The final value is 1.5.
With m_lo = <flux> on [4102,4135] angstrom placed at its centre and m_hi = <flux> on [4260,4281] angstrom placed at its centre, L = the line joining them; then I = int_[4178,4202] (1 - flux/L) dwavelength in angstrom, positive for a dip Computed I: 0.3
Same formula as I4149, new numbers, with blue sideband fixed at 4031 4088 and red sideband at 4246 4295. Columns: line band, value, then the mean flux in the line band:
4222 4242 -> 0.030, 5.31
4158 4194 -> 0.036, 5.2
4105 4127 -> 0.026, 5.15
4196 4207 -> 0.121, 4.84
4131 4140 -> 0.066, 4.99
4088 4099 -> -0.014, 5.31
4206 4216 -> -0.100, 5.95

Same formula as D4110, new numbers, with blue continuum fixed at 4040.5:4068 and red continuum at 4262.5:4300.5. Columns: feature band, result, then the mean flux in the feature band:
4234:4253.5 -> -2.34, 5.89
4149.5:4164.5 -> -0.69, 5.37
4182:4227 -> -0.83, 5.3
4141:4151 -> -0.68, 5.47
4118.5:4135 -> 0.21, 5.03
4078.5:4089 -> -0.42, 5.23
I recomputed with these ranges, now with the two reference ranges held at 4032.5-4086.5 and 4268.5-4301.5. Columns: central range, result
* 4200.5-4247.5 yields -2.3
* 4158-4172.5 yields -0.6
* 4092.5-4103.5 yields 0.5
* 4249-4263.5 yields -1.3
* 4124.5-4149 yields 0.1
